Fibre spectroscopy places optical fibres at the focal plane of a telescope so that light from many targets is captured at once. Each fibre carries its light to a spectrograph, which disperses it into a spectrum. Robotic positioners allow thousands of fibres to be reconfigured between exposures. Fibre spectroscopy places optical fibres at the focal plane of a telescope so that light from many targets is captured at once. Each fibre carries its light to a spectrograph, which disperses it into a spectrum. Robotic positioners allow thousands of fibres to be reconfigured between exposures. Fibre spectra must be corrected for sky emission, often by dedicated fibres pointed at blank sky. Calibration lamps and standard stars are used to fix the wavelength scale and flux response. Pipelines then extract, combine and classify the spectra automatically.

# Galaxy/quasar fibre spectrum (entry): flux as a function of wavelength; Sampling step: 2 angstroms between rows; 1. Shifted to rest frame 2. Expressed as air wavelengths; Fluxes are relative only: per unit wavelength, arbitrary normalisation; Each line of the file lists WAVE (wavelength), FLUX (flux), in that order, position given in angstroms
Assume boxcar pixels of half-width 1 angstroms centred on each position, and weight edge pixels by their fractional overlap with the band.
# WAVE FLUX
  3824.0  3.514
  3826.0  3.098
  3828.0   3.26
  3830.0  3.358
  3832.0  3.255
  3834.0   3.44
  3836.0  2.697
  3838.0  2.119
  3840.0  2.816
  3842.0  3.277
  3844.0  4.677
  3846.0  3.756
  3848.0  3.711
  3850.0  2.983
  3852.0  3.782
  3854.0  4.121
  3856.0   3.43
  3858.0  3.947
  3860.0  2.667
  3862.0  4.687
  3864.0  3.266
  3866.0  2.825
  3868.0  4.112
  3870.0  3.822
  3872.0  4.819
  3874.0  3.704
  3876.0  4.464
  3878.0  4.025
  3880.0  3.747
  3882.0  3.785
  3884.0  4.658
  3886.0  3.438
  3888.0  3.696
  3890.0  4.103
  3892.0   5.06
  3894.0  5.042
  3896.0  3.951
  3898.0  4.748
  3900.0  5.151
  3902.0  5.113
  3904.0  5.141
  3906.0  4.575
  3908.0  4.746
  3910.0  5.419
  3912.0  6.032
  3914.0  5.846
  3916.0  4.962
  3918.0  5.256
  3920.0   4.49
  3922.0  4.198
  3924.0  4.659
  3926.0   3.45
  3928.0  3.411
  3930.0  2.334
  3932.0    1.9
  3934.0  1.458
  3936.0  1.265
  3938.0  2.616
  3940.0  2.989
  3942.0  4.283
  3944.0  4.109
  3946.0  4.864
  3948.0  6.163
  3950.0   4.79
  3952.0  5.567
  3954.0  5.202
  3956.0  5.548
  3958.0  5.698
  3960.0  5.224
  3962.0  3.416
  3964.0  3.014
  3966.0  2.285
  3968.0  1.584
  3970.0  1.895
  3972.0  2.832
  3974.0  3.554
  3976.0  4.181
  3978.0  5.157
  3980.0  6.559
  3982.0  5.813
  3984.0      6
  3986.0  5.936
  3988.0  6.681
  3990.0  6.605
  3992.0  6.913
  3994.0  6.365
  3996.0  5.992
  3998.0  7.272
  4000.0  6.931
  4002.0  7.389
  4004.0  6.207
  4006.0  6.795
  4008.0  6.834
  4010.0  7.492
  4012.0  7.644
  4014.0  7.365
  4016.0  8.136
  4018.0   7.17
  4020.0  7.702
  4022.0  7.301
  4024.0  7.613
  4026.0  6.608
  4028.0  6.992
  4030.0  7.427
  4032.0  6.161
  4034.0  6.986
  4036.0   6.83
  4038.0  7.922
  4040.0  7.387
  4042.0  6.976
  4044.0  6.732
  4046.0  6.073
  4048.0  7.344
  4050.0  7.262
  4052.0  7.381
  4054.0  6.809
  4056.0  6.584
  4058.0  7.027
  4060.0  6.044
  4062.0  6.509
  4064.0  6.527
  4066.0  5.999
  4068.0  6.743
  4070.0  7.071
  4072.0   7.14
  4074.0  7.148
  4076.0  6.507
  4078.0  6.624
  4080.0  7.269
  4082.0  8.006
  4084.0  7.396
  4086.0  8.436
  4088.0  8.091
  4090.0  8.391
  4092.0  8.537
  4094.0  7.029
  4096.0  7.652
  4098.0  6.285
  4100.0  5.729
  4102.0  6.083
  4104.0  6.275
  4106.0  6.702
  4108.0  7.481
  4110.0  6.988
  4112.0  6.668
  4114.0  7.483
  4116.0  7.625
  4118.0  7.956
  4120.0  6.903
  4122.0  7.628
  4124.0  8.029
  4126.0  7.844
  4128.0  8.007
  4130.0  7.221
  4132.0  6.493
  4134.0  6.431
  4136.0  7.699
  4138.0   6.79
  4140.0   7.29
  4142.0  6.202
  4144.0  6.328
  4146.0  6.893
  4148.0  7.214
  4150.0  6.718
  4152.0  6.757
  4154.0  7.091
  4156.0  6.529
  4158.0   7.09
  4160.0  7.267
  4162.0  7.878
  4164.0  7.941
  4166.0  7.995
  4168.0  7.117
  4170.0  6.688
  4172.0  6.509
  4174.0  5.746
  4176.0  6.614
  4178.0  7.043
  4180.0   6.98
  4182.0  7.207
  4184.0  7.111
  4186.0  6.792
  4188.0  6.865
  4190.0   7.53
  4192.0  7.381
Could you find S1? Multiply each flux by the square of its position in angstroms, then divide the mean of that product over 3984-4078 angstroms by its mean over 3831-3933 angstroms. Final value 1.85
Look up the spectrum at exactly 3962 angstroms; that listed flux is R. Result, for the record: 3.416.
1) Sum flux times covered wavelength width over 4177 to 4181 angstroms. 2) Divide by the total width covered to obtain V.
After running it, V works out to 7.01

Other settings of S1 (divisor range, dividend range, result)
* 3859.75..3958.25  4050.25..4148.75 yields 1.84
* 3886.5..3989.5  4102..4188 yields 1.79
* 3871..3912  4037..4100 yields 1.72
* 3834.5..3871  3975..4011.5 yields 1.98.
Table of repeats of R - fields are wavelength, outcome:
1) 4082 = 8.006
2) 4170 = 6.688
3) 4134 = 6.431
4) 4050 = 7.262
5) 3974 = 3.554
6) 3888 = 3.696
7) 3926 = 3.45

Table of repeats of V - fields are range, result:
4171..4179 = 6.48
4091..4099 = 7.38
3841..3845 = 3.98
